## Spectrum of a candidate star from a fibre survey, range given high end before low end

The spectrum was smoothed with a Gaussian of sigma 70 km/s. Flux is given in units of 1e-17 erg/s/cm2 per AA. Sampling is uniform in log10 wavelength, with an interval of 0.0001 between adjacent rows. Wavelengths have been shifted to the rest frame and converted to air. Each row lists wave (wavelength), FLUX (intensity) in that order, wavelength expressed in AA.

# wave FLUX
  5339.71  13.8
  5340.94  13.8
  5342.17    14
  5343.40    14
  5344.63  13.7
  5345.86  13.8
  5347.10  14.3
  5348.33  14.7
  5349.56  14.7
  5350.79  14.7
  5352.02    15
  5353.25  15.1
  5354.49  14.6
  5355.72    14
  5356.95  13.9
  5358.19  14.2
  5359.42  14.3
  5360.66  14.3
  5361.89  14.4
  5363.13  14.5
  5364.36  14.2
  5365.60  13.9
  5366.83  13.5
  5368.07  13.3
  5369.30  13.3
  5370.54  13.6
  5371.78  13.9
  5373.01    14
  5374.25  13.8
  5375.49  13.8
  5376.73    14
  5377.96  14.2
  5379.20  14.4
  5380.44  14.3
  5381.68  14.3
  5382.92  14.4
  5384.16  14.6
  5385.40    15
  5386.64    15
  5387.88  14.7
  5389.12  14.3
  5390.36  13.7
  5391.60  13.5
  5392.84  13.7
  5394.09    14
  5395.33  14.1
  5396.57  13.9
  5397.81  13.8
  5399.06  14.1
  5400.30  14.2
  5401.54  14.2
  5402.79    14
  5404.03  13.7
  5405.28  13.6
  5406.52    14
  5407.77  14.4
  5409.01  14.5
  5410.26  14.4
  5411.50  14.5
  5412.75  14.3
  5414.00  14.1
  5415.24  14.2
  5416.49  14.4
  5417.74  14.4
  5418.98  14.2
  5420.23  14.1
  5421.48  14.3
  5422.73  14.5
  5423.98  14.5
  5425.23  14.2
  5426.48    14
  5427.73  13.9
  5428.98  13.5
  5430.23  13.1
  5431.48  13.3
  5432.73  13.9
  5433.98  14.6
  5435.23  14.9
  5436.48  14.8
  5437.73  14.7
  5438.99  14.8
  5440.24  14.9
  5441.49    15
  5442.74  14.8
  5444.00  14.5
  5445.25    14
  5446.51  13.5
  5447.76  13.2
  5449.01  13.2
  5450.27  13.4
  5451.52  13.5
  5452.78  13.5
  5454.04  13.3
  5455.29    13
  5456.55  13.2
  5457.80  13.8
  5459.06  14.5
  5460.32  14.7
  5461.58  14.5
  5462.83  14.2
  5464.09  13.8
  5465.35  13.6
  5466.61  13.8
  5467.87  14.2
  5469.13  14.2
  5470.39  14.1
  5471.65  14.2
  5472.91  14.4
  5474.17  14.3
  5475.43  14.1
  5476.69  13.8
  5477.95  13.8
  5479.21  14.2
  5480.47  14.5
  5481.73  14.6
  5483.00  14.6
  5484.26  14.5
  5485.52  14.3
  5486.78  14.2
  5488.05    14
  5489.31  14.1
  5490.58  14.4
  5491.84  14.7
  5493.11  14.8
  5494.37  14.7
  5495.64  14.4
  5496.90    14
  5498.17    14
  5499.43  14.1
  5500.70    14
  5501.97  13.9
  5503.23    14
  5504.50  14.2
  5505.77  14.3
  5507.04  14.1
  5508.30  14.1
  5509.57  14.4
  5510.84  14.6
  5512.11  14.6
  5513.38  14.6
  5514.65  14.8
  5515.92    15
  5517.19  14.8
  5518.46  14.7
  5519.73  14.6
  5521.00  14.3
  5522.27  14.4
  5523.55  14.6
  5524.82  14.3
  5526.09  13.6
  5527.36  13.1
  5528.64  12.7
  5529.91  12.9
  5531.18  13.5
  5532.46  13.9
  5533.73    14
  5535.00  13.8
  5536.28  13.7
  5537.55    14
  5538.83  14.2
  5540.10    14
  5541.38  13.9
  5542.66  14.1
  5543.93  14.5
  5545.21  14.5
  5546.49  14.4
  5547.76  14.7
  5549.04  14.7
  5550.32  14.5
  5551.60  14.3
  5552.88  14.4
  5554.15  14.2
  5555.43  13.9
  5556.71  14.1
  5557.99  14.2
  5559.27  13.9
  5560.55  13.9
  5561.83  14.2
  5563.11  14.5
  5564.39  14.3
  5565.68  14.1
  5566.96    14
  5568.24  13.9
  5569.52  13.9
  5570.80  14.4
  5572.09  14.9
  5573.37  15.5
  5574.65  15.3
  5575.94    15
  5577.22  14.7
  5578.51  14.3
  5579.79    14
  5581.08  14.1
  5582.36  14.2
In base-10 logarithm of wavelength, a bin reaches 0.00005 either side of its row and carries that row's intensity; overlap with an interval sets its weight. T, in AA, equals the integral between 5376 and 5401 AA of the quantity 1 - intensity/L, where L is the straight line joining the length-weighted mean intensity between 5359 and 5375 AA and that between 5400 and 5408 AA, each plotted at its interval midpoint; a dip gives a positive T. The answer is -0.5 AA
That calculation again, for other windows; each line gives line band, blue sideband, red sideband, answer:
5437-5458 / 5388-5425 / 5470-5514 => 0.44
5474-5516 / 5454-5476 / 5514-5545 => -0.80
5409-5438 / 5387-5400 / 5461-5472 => -0.37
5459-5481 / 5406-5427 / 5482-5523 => 0.30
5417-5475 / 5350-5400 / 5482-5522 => 0.89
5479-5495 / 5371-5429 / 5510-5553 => -0.29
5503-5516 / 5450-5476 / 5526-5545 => -0.57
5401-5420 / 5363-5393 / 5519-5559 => -0.15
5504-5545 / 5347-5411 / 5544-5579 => 0.61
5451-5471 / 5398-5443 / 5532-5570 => 0.49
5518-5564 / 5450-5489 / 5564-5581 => 0.79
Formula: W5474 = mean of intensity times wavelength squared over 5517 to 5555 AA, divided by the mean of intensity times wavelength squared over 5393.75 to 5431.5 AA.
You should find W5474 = 1.05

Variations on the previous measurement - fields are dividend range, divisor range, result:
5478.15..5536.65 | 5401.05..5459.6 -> 1.04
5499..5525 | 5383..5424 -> 1.05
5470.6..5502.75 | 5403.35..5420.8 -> 1.03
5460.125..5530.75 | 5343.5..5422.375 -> 1.05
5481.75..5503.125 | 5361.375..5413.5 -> 1.05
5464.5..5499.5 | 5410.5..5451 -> 1.02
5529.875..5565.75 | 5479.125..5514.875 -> 1.00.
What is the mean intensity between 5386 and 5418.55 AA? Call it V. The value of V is 14.1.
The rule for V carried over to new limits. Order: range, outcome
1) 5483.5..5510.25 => 14.3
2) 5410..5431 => 14.1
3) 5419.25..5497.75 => 14.1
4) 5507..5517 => 14.6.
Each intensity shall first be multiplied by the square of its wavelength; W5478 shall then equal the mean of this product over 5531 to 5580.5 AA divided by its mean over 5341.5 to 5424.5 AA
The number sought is 1.07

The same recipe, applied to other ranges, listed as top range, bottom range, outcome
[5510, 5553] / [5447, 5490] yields 1.04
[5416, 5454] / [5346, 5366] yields 1.01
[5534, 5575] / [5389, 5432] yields 1.07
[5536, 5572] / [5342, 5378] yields 1.08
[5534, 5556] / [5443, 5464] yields 1.07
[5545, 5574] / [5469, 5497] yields 1.03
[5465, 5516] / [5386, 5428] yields 1.04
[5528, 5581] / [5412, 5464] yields 1.05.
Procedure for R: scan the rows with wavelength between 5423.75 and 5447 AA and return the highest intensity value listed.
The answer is 15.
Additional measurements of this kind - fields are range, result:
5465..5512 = 14.8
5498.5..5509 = 14.3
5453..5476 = 14.7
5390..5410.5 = 14.5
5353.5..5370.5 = 14.6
